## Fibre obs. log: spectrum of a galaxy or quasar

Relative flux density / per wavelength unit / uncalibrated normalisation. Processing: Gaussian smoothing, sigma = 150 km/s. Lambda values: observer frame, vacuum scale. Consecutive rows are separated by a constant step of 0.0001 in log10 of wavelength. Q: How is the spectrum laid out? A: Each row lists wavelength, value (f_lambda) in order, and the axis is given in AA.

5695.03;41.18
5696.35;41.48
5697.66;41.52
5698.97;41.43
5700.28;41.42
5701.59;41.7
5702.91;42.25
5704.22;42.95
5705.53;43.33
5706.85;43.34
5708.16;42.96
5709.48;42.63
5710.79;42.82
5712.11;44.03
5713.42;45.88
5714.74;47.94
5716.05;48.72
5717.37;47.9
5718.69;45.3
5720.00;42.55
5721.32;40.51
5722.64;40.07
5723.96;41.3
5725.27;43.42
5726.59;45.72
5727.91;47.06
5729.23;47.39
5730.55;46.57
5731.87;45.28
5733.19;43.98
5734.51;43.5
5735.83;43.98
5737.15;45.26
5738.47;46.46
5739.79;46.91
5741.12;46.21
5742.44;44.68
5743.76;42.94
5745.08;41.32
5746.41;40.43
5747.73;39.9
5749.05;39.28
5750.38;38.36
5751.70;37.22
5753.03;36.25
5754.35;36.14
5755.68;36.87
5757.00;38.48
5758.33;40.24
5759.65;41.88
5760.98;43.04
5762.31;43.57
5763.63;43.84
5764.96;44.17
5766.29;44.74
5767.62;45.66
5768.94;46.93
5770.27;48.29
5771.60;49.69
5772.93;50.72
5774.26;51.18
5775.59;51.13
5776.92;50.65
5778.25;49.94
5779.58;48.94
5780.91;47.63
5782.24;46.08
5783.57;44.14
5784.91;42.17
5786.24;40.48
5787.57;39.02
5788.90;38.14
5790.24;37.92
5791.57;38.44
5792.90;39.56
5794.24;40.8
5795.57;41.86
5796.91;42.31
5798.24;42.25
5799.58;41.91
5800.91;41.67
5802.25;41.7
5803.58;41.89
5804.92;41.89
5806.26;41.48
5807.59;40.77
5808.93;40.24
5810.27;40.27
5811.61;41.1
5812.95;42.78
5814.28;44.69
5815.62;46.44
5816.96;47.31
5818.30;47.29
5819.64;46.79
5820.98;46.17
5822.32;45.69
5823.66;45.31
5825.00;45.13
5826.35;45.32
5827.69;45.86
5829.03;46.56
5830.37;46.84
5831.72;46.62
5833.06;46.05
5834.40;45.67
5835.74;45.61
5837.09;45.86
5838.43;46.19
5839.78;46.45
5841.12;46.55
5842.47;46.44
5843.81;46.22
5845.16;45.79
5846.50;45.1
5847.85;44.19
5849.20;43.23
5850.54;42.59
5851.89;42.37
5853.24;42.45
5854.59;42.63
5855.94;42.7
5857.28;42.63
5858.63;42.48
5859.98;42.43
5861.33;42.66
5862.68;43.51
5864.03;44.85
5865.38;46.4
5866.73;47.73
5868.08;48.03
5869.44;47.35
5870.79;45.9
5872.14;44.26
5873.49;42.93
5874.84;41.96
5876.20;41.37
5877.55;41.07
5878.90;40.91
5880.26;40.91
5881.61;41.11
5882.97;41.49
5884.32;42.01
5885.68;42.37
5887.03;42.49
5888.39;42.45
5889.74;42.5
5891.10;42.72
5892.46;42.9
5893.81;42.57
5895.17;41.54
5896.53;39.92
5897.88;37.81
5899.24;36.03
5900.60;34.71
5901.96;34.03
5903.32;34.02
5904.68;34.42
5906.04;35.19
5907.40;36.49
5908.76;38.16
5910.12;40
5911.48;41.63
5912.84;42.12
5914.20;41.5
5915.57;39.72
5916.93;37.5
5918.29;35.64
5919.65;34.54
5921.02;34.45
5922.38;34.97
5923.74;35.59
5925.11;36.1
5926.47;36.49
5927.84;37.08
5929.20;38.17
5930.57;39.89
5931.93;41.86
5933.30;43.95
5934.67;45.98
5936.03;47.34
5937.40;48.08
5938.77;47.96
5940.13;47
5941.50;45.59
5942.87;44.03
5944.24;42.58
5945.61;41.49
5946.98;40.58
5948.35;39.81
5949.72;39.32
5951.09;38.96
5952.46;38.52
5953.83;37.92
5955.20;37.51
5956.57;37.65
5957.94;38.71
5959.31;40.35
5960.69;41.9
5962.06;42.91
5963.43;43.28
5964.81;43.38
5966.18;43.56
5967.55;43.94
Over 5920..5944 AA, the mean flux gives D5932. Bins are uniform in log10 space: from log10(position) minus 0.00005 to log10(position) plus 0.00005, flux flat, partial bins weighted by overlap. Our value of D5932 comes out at 41.4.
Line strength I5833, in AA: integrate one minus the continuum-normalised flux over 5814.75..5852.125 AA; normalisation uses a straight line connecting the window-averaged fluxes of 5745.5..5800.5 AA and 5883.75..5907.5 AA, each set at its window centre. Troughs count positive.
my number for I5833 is -4.2 AA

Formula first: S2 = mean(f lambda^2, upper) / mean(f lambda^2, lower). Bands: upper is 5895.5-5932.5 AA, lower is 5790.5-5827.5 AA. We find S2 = 0.90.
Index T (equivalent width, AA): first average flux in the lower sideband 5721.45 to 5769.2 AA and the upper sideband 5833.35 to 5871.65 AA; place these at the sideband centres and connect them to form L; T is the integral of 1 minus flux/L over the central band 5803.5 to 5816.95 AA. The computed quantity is 0.5 AA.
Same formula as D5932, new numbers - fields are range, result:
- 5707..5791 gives 43.9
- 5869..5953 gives 40.5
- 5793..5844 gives 44.2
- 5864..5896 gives 43.2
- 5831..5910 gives 42.5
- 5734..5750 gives 43.3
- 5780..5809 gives 41.6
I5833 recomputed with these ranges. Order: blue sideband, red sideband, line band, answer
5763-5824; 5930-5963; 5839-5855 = -0.4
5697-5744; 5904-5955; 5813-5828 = -1.3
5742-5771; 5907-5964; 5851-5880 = -2.0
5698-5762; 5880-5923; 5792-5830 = -2.2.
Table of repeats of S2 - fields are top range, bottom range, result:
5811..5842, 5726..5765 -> 1.11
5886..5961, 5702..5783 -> 0.96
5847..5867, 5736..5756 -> 1.09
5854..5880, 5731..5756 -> 1.09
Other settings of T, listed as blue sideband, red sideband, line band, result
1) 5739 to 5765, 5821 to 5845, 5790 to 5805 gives 0.95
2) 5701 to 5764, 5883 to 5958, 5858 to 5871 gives -1.37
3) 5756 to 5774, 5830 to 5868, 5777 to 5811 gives 1.92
